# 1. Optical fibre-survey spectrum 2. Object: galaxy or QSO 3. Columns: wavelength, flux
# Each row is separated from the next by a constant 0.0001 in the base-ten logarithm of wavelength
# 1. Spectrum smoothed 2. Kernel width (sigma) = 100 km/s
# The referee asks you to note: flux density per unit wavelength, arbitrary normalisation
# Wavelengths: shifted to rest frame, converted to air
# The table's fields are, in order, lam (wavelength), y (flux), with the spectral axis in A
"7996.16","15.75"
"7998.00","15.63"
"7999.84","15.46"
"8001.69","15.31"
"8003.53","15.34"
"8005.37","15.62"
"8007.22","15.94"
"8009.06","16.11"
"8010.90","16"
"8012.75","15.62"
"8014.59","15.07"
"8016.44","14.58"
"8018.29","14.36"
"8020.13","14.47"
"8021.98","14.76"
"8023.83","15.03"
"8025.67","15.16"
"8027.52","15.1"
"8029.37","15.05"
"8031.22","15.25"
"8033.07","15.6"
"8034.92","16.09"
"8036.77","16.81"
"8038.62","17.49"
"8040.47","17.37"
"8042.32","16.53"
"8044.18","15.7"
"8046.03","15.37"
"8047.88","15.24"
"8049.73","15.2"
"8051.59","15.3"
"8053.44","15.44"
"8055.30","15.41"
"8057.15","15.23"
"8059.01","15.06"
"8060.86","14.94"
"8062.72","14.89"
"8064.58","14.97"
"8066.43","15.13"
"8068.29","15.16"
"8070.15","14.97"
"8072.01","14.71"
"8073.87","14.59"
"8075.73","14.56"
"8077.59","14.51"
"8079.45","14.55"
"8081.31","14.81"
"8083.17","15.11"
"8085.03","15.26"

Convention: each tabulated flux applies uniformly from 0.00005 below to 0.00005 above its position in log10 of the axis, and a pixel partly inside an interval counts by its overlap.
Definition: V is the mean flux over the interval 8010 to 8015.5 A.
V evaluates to 15.6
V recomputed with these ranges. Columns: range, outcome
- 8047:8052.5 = 15.2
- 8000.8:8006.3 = 15.4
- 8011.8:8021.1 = 14.8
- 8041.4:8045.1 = 16.1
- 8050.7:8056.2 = 15.4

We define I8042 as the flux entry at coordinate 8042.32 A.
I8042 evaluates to 16.53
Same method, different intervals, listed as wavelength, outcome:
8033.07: 15.6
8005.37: 15.62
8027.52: 15.1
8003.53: 15.34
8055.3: 15.41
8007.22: 15.94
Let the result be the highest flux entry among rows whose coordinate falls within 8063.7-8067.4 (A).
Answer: 15.13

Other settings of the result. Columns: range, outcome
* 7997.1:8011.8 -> 16.11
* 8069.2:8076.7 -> 14.97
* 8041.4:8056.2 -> 16.53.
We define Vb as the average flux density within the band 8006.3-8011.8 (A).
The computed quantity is 16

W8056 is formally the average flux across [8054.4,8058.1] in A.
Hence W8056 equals 15.3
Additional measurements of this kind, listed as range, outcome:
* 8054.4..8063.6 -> 15.1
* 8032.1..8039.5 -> 16.5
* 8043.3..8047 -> 15.6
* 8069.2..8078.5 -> 14.7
